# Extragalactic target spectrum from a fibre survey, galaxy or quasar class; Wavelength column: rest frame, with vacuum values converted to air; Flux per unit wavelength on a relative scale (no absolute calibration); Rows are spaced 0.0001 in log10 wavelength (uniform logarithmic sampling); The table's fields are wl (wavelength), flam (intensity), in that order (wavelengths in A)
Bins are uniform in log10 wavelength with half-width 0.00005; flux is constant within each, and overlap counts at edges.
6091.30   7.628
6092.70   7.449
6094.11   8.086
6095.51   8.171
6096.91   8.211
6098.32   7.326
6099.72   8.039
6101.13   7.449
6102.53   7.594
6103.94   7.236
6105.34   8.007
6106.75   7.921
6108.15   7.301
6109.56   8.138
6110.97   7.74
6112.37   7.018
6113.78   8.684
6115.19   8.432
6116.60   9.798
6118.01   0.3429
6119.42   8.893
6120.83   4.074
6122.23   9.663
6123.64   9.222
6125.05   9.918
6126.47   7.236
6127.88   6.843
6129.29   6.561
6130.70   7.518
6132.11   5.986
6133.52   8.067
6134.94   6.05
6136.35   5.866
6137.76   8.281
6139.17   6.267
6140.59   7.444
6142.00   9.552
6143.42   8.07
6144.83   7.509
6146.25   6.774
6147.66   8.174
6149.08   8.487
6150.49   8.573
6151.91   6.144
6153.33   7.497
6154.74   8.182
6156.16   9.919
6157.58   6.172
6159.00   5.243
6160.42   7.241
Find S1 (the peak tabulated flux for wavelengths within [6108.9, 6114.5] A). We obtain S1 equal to 8.684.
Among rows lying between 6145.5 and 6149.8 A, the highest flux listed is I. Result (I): 8.487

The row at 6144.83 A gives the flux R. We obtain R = 7.509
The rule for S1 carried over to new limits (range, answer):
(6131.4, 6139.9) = 8.281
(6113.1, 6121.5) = 9.798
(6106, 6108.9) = 7.921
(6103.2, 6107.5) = 8.007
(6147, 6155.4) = 8.573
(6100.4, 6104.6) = 7.594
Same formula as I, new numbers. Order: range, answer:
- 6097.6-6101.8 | 8.039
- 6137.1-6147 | 9.552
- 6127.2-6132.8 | 7.518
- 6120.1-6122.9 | 9.663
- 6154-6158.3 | 9.919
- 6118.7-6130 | 9.918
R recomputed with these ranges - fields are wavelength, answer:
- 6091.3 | 7.628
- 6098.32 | 7.326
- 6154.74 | 8.182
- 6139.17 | 6.267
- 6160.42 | 7.241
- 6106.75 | 7.921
